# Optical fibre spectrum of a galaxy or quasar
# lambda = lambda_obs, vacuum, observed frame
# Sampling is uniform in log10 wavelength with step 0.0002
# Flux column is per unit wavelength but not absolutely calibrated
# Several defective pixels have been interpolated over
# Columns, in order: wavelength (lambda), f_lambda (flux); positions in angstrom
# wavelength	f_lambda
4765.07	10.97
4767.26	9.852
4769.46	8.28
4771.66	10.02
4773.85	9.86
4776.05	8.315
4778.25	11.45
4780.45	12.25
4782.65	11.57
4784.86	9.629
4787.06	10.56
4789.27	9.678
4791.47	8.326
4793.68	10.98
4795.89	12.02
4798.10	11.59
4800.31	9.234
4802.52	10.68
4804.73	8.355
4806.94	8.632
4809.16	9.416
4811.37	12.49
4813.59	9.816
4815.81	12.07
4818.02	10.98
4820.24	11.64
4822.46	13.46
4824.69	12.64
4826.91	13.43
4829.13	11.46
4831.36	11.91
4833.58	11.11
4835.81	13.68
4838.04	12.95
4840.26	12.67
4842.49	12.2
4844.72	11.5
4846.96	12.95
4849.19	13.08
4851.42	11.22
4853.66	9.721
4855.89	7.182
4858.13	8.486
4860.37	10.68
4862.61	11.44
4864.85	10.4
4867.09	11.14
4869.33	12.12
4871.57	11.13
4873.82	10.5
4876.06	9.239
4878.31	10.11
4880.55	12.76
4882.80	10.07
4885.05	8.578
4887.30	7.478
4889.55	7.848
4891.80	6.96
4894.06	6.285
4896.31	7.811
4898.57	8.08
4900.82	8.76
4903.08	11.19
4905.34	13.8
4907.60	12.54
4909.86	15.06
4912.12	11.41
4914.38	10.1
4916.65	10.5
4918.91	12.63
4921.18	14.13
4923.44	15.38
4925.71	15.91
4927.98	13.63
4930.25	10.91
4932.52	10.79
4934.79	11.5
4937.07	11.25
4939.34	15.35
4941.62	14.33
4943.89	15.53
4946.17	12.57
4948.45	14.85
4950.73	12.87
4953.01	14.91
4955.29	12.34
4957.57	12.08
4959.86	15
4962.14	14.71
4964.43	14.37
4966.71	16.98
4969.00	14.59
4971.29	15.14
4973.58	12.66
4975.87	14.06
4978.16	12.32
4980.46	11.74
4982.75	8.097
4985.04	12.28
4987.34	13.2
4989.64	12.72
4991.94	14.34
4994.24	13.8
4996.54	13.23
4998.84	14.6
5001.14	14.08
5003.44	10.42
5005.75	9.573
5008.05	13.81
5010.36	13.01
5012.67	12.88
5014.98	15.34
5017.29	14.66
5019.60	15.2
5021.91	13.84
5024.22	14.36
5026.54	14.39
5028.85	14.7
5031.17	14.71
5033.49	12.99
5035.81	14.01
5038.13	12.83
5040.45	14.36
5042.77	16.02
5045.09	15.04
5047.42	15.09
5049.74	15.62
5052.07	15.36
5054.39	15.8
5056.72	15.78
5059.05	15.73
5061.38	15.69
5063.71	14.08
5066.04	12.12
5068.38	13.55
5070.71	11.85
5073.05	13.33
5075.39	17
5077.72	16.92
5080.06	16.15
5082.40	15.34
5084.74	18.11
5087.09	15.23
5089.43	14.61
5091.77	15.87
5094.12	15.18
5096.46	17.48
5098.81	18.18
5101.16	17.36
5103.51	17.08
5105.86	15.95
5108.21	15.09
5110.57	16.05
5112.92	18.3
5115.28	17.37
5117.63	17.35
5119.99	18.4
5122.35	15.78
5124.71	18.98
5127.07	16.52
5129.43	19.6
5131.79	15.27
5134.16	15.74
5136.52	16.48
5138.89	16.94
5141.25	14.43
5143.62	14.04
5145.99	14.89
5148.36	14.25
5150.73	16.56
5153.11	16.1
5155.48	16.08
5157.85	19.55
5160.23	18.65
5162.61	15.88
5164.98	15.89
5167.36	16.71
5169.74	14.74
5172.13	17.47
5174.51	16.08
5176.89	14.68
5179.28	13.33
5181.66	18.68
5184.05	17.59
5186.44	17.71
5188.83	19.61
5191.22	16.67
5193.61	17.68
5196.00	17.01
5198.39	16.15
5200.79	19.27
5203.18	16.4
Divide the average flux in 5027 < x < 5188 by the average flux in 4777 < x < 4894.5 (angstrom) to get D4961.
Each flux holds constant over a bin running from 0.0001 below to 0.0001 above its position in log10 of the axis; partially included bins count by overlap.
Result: 1.48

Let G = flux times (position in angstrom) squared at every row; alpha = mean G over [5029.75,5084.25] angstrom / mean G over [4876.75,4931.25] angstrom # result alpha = 1.4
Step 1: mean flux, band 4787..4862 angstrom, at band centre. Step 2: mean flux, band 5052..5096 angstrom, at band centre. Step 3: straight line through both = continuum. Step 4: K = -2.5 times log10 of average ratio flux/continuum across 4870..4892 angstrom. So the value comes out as 0.24 mag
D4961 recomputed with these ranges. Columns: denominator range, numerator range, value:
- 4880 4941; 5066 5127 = 1.45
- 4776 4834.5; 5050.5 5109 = 1.42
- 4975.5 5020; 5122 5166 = 1.27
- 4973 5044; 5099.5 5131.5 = 1.28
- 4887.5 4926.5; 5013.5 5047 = 1.32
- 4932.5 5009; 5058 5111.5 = 1.17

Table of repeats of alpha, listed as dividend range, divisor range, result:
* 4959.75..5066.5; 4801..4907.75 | 1.40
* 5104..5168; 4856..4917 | 1.81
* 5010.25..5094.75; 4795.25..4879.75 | 1.45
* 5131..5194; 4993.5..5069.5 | 1.22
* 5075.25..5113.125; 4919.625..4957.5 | 1.30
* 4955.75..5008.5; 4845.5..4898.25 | 1.40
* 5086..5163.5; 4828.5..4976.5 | 1.52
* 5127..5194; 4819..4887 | 1.65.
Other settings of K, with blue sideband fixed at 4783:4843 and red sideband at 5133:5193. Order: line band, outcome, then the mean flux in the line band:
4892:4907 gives 0.32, 9.29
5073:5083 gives -0.07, 16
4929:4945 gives 0.02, 12.8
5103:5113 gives -0.05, 16.3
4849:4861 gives 0.20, 9.8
